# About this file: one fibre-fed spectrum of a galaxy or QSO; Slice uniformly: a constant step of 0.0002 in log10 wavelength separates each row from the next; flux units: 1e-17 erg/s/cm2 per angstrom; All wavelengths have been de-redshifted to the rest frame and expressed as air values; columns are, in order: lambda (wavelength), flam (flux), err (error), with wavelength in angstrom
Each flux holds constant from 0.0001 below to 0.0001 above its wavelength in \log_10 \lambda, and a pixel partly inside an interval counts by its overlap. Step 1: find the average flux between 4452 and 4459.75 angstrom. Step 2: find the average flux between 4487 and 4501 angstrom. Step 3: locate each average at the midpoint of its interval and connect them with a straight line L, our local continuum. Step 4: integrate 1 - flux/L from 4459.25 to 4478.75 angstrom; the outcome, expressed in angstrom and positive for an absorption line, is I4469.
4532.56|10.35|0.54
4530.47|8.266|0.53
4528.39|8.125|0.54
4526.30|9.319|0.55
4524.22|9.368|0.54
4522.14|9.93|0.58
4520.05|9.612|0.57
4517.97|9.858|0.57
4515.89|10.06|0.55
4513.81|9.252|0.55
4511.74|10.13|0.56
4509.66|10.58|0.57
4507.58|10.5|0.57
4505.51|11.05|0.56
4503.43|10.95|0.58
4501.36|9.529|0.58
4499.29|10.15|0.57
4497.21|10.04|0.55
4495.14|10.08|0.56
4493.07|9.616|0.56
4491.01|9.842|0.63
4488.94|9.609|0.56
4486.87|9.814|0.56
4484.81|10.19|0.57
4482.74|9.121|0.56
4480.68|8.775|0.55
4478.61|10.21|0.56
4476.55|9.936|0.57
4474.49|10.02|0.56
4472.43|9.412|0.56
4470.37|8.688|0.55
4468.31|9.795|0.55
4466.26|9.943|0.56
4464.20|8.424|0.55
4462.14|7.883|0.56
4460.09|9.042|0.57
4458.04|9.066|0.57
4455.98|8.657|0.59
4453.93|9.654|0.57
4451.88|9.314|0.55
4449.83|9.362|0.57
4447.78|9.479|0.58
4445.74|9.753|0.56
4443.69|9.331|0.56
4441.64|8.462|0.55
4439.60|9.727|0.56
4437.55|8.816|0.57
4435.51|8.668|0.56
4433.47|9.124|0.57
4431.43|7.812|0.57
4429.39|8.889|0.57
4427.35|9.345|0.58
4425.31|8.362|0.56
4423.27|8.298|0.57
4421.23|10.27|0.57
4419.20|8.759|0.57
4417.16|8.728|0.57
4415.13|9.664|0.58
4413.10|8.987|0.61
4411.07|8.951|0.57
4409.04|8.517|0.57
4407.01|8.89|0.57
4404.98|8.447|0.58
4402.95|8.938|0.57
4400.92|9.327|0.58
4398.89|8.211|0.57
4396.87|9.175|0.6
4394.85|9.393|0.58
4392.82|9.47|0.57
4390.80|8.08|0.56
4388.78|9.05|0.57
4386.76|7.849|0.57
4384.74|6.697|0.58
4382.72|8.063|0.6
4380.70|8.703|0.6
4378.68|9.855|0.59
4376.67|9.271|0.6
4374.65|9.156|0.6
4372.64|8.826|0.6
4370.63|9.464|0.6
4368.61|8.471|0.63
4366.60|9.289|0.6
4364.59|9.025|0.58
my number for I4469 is 0.2 angstrom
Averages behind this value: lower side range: 9.14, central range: 9.3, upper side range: 9.87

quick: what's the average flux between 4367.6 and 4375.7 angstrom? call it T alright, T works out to 8.98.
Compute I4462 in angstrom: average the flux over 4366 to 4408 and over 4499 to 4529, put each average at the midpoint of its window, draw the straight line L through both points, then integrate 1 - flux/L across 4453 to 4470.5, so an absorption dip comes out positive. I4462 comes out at 0.8 angstrom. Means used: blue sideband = 8.79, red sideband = 9.91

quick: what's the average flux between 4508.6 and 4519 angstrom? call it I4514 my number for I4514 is 9.98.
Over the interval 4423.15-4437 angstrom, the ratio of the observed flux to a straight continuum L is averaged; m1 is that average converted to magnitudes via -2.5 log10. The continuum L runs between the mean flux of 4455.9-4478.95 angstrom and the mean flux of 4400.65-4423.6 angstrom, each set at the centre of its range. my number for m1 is 0.05 mag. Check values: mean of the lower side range 8.99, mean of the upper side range 9.25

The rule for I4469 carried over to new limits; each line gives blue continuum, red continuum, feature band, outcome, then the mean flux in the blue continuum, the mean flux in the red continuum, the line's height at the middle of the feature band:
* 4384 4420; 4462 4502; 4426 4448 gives 0.3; 8.75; 9.59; 9.12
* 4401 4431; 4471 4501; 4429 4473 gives 1.3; 8.92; 9.75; 9.34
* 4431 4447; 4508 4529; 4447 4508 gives -1.7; 9.02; 9.68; 9.34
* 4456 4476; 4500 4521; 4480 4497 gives 0.0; 9.14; 10.2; 9.65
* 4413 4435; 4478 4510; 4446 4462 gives 0.3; 8.92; 9.99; 9.38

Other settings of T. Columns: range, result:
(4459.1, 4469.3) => 9.02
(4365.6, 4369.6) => 8.88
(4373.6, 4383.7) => 9.01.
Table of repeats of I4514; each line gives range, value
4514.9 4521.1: 9.83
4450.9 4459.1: 9.17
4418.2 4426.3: 8.92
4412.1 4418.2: 9.13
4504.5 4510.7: 10.7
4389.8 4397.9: 9.03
